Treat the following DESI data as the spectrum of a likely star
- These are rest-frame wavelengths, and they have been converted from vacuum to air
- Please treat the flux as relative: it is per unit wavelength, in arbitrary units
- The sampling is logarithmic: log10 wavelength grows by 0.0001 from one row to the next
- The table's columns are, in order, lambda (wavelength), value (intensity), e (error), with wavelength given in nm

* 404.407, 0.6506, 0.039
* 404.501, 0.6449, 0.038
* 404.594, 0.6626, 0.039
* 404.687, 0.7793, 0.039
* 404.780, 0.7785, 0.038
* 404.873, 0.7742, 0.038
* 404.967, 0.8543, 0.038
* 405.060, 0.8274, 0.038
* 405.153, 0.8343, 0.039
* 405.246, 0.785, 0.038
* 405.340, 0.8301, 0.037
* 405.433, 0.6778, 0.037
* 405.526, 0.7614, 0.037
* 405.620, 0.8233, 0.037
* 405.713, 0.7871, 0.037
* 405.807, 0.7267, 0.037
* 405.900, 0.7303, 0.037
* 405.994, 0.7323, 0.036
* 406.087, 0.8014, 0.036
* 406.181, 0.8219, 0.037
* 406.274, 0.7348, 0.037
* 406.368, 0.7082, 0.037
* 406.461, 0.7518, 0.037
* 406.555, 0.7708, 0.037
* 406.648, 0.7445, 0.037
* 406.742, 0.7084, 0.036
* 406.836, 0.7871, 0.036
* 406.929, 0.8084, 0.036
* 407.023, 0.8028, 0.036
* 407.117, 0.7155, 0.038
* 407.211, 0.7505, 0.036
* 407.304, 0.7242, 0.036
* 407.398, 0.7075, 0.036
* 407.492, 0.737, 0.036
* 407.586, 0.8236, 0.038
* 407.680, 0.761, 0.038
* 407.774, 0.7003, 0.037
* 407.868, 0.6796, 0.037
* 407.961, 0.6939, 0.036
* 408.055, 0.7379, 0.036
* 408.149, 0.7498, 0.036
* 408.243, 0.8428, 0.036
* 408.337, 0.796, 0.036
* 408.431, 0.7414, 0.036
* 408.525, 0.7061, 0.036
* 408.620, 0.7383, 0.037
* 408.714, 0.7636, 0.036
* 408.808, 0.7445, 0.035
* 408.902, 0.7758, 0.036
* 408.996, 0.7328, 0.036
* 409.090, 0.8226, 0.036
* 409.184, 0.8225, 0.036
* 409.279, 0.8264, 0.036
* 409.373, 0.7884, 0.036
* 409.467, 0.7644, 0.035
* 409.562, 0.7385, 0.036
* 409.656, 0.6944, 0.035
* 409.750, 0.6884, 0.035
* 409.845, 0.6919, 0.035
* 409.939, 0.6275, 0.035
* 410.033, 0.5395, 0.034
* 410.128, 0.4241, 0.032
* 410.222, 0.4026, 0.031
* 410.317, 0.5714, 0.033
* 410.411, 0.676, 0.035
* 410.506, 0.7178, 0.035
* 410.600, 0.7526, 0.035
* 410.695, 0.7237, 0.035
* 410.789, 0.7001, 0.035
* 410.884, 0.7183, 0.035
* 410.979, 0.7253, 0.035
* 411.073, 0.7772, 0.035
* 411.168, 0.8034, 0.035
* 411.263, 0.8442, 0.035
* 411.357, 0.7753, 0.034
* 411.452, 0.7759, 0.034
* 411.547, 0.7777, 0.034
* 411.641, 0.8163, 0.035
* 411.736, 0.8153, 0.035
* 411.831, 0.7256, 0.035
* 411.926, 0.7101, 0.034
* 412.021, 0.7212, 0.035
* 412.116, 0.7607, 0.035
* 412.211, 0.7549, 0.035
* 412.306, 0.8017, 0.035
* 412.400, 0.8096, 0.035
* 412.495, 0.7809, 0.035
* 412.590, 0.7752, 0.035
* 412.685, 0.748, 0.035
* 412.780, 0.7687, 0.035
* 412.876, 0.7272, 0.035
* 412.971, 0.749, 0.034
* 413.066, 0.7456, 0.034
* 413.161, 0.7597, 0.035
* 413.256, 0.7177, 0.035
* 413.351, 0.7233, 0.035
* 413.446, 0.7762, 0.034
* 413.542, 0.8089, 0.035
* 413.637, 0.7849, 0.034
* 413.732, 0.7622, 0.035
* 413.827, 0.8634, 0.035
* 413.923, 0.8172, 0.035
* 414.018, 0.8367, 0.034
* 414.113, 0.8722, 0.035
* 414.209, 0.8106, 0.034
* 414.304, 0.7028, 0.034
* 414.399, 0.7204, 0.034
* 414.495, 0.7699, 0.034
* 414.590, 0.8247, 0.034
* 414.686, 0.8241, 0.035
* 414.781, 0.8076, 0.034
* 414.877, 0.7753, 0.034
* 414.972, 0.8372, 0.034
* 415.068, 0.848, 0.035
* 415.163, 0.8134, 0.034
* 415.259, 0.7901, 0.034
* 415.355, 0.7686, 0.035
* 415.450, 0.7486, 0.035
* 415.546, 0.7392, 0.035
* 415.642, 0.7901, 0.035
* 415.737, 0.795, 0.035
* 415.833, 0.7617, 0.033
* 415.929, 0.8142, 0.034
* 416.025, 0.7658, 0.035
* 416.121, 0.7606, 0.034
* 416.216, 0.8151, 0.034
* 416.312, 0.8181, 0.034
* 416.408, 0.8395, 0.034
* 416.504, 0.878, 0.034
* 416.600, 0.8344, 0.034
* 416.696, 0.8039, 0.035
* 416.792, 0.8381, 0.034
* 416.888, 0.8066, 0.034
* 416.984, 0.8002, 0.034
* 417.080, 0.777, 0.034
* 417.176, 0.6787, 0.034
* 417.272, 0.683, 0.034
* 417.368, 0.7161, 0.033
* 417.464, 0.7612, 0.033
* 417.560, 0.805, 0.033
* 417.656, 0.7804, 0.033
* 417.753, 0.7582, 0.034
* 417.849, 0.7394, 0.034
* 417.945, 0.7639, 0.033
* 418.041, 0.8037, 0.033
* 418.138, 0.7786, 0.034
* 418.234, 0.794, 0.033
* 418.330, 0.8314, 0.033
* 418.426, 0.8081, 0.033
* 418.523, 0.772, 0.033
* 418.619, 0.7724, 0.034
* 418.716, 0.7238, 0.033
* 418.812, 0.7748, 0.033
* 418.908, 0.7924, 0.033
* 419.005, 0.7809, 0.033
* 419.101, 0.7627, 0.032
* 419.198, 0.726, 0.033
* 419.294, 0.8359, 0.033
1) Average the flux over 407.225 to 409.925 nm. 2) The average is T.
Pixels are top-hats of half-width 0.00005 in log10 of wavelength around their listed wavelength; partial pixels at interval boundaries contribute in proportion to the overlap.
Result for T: 0.748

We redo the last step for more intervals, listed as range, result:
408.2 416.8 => 0.761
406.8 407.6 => 0.759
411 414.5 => 0.775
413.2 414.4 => 0.787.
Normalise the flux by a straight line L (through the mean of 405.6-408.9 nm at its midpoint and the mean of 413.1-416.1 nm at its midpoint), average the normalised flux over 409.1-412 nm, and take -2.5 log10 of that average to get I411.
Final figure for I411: 0.08 mag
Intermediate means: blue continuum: 0.753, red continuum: 0.788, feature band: 0.715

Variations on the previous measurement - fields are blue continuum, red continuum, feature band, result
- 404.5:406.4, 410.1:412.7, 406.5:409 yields 0.006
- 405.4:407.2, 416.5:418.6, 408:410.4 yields 0.081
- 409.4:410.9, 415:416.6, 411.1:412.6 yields -0.121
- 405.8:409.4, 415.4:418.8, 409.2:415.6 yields 0.028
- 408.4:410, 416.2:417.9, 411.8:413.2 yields 0.006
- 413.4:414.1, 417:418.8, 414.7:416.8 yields -0.018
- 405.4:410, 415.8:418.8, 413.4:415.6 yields -0.030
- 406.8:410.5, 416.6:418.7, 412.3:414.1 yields -0.043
